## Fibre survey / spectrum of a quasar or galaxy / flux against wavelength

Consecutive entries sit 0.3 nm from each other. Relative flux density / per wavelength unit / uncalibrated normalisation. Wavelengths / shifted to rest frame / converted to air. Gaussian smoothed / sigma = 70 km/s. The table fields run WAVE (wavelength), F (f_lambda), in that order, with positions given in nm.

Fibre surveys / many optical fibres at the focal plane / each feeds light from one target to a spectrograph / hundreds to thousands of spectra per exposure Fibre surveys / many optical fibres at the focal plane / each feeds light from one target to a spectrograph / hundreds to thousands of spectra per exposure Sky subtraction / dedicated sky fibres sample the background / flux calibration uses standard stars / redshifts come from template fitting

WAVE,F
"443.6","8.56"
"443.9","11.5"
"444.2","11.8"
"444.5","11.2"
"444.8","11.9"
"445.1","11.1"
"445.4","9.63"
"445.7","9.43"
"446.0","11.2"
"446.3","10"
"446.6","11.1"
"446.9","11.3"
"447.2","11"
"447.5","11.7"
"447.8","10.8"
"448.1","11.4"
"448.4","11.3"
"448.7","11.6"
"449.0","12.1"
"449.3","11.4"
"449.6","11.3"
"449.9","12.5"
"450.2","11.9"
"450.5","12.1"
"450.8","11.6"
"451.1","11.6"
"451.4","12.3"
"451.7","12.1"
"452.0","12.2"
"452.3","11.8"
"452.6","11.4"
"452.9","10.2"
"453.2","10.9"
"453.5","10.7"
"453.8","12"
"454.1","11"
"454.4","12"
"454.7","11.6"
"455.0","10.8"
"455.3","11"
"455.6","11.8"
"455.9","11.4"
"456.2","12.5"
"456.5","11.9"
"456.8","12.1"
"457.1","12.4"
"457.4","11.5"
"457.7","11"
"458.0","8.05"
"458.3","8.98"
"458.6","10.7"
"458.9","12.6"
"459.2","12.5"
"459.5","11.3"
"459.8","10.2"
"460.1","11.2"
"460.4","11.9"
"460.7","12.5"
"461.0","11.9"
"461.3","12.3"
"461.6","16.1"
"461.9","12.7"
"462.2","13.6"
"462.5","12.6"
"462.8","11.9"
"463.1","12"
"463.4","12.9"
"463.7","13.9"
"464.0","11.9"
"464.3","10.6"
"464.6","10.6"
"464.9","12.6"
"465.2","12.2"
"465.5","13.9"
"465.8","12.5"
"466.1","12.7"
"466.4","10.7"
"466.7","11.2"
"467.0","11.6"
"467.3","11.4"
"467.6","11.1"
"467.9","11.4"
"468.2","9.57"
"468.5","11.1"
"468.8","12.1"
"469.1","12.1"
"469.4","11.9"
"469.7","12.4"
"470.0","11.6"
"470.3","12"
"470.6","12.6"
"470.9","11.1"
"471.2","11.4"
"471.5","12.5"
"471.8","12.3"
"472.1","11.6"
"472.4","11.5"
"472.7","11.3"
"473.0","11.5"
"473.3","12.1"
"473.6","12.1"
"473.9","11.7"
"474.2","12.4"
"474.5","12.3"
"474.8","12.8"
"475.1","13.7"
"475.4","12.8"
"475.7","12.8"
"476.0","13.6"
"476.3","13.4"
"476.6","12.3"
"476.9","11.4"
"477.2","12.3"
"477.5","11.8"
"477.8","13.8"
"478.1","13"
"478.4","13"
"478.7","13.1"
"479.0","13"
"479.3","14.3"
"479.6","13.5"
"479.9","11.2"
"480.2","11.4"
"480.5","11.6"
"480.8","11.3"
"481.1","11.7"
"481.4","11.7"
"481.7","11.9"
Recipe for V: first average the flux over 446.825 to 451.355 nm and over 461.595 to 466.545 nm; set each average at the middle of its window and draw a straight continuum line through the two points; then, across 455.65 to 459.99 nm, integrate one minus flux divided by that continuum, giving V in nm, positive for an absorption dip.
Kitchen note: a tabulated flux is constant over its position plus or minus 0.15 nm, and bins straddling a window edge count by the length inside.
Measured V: 0.31 nm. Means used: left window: 11.6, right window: 12.5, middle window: 11.2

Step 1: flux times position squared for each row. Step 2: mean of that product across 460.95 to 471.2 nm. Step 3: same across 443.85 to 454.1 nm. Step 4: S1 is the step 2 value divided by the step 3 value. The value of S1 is 1.15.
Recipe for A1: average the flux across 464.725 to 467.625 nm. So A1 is 12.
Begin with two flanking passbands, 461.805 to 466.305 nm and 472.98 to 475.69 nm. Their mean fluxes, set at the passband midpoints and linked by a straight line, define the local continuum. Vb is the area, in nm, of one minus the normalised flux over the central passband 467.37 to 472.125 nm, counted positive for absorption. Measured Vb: 0.29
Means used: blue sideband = 12.4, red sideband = 12.4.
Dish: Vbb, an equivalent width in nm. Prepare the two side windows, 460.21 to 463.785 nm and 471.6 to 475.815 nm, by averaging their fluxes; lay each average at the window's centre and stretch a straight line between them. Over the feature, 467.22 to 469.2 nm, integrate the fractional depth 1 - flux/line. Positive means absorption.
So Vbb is 0.201 nm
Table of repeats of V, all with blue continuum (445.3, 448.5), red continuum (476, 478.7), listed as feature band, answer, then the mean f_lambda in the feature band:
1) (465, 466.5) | -0.060 nm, 12.5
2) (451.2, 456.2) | -0.110 nm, 11.5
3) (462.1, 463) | -0.063 nm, 12.6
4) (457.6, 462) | 0.013 nm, 11.6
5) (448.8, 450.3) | -0.116 nm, 11.8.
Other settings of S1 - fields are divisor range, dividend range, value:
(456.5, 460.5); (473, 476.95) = 1.21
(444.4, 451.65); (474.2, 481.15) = 1.27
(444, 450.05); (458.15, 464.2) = 1.16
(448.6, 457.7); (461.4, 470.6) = 1.10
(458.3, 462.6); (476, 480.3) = 1.13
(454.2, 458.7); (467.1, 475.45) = 1.13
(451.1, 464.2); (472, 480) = 1.15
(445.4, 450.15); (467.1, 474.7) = 1.16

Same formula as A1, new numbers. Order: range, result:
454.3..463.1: 11.8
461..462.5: 13.4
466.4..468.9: 11.1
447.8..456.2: 11.6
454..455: 11.4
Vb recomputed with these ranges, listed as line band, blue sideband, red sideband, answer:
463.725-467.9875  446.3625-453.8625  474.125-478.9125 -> 0.160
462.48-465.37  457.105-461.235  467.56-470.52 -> -0.190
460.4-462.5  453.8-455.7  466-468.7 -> -0.328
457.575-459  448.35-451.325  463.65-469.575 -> 0.191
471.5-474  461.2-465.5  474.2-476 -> 0.201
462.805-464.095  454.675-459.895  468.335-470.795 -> -0.114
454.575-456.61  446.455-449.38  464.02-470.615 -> -0.011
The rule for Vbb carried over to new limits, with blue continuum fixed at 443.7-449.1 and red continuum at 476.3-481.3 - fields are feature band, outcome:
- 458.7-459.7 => -0.03 nm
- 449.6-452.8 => -0.17 nm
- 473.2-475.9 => -0.06 nm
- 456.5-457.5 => -0.04 nm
